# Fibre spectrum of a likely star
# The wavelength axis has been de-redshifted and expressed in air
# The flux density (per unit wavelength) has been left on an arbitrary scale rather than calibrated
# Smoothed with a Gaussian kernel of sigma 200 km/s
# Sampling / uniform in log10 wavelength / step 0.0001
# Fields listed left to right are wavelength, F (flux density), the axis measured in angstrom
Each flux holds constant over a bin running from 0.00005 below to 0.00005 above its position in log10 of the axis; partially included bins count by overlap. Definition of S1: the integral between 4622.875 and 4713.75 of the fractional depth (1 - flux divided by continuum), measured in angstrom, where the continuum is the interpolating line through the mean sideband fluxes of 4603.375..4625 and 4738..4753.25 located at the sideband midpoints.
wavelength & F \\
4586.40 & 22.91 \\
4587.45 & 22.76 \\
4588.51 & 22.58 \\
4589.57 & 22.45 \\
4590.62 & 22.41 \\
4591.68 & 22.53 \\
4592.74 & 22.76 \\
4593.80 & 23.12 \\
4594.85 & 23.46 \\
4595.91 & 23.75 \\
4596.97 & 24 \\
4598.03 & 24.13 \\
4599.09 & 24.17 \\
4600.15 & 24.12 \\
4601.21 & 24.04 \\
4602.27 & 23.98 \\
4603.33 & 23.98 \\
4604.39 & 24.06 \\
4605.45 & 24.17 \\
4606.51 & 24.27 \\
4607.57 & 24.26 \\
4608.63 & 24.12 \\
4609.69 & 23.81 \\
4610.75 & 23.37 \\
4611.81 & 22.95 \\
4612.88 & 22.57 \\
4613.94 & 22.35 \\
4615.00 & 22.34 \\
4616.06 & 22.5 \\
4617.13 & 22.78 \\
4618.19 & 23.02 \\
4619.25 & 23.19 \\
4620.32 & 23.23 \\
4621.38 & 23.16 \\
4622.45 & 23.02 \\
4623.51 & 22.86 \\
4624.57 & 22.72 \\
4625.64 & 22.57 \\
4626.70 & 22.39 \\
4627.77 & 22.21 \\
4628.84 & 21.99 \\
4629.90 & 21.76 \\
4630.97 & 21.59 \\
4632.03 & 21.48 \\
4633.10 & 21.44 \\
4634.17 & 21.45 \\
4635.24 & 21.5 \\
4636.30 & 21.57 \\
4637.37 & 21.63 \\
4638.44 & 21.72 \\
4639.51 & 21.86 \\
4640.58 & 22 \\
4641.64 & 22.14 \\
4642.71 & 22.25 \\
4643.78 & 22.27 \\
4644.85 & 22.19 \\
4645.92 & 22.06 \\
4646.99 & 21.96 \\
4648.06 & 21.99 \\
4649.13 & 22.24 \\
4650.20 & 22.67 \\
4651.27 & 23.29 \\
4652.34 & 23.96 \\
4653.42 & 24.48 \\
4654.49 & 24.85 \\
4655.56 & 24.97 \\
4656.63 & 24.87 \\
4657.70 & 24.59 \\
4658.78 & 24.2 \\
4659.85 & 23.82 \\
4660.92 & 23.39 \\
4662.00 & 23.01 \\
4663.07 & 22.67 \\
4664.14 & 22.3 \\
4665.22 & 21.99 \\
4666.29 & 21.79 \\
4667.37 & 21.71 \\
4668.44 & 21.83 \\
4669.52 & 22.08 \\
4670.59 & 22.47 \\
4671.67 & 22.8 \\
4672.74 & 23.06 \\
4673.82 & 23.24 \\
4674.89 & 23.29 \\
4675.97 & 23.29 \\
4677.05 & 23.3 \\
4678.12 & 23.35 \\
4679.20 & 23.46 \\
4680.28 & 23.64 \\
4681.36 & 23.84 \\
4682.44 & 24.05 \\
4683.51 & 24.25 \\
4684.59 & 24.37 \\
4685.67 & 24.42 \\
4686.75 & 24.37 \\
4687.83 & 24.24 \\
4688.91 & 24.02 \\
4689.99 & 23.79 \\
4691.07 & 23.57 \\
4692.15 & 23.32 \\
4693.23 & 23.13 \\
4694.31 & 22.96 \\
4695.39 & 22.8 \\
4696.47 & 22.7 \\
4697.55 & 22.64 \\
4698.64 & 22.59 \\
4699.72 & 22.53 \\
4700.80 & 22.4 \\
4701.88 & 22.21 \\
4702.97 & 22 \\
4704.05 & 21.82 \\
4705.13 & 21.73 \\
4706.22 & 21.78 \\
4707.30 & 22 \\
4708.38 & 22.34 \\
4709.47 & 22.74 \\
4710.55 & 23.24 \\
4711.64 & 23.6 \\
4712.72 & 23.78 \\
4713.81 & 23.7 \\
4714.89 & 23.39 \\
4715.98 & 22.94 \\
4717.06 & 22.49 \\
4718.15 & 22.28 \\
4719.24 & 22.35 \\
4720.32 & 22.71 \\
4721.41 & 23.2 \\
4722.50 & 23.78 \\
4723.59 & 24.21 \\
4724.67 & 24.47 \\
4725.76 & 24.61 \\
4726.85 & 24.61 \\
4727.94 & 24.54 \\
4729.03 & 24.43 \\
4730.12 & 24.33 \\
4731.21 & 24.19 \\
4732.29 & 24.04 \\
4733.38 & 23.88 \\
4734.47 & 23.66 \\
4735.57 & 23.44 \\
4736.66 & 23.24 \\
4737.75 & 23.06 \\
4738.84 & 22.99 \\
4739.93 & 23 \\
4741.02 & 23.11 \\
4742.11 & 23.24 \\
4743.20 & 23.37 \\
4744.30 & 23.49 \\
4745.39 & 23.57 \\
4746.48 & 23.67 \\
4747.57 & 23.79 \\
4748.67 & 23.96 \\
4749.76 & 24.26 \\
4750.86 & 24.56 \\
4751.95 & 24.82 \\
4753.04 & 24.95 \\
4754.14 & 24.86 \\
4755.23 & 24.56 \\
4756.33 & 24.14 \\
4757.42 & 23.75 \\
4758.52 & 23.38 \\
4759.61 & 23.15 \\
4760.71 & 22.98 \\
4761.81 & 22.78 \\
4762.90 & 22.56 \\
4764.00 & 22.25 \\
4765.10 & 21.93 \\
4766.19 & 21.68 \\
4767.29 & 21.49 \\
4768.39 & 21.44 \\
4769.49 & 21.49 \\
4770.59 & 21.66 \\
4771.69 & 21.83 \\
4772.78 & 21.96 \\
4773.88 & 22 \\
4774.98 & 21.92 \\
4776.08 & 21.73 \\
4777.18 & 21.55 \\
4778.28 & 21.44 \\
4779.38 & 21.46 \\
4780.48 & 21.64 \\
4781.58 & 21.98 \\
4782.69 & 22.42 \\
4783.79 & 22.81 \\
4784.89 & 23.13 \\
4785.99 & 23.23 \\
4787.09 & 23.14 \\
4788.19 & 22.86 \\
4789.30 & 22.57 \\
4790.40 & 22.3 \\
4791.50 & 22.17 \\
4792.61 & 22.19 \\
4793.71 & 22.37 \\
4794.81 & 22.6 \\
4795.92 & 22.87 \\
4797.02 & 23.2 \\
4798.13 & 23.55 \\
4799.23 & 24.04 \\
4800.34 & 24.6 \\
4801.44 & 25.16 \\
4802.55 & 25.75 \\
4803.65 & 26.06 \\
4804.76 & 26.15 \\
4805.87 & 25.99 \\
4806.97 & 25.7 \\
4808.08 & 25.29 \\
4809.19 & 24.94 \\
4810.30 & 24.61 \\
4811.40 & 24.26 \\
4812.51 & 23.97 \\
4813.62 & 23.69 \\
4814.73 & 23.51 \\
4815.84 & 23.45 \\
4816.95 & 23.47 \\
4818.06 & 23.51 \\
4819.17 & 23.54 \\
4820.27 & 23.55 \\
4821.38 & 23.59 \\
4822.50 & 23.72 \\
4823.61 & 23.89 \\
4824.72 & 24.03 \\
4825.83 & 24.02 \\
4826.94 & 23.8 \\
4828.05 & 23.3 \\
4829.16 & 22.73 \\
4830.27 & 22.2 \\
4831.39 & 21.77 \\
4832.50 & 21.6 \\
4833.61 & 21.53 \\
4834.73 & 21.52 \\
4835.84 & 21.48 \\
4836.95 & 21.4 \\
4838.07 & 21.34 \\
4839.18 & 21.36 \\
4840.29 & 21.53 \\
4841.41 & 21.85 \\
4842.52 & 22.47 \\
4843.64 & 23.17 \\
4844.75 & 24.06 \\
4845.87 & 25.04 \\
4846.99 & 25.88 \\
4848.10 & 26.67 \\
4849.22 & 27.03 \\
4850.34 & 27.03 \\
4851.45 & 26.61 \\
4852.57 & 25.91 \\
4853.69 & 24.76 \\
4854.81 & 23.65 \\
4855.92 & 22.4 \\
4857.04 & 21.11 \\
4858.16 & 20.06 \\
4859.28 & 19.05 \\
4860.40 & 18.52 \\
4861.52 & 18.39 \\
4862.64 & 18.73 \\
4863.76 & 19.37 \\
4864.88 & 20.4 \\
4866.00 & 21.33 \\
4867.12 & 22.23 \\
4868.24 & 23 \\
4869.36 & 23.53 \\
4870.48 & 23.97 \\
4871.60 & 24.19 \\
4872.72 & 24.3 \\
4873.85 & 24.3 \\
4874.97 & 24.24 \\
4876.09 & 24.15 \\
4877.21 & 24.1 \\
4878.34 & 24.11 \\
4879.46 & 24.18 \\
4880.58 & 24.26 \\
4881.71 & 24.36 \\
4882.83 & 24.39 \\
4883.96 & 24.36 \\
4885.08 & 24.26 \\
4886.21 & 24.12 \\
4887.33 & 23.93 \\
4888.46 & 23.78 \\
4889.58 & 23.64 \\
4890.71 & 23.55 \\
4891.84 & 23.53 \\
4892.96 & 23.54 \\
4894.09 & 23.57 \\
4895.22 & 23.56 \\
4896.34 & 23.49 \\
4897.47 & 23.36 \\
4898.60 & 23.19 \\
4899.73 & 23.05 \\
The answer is 2.4 angstrom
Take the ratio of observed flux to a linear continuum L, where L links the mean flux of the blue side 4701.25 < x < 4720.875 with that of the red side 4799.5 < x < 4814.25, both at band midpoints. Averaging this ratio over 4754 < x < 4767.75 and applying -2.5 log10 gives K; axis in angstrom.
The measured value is 0.04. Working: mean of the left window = 22.6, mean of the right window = 25.1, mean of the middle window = 23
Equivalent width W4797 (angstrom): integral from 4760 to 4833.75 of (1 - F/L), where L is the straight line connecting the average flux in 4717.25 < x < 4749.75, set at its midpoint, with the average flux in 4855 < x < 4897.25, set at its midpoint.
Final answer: 0.5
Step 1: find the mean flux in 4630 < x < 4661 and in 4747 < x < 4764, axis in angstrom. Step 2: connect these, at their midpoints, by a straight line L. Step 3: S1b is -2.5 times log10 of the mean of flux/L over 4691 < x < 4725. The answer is 0.02 mag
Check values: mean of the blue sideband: 22.7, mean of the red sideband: 23.8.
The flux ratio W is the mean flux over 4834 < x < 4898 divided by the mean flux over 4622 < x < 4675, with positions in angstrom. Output 1.02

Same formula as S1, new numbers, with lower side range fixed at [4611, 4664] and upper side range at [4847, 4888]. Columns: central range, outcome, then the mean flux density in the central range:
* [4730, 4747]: -0.40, 23.5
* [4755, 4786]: 0.96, 22.3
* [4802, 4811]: -0.94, 25.6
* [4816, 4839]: 0.39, 22.8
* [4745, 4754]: -0.49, 24.2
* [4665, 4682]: -0.05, 22.8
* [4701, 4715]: 0.16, 22.6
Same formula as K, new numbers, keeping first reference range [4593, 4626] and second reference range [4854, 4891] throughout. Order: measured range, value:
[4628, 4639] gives 0.084 mag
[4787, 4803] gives -0.016 mag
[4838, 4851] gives -0.059 mag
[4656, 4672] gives 0.017 mag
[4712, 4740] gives -0.022 mag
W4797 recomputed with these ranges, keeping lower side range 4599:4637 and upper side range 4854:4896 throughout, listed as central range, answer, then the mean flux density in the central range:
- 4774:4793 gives 0.5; 22.3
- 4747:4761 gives -0.8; 24.1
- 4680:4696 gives -0.6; 23.8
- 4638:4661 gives -0.2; 23.1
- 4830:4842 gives 0.7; 21.6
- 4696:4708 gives 0.3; 22.2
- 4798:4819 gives -1.6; 24.6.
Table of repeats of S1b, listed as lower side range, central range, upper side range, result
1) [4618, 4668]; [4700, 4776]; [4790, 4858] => 0.00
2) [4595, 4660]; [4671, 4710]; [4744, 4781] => -0.01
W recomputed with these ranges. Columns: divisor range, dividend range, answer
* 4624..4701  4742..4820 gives 1.02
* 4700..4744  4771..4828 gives 1.01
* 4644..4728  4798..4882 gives 1.01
